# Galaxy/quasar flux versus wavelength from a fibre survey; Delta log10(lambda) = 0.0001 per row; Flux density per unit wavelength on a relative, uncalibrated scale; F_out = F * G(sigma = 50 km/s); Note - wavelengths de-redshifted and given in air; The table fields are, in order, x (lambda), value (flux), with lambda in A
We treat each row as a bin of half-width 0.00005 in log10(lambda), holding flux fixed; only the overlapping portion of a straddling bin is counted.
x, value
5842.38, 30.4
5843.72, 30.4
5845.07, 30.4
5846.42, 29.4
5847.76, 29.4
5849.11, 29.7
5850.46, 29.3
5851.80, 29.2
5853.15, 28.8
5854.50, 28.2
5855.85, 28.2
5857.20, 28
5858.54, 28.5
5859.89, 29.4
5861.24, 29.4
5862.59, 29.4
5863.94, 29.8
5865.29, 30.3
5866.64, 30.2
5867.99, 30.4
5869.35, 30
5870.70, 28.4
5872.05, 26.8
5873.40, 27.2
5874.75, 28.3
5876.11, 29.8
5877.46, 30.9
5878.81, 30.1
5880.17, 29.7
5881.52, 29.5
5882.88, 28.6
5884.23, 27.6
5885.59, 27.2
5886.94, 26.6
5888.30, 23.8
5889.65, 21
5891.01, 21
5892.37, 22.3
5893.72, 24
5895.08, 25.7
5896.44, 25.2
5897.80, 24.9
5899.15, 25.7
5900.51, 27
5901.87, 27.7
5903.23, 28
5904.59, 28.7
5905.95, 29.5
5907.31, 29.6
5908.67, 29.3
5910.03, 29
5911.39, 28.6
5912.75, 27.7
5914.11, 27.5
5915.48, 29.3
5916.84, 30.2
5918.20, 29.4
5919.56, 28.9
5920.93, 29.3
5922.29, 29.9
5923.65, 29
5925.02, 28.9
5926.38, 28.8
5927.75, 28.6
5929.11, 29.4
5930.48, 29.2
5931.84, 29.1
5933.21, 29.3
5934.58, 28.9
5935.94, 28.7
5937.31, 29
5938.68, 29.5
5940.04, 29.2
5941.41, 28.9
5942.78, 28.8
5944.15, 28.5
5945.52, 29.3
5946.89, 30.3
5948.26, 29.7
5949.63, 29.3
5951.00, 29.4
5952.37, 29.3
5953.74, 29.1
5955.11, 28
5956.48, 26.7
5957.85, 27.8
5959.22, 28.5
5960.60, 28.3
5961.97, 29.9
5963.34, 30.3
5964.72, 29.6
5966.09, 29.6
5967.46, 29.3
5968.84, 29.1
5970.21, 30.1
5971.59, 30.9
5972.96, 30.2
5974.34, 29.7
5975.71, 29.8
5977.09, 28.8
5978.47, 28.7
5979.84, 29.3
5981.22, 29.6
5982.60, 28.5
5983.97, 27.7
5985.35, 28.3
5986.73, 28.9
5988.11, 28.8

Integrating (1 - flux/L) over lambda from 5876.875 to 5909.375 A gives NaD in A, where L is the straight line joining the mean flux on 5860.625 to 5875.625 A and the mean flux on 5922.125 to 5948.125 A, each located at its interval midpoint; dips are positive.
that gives 2.6 A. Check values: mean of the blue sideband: 29.1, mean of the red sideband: 29.1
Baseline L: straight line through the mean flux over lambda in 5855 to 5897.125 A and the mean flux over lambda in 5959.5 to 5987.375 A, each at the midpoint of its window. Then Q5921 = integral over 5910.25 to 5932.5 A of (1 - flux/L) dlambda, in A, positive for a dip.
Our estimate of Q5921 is -0.4 A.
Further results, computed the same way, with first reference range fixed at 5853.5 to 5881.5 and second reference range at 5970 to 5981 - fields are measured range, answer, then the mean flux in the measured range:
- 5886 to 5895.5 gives 1.86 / 23.5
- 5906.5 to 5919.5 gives 0.18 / 29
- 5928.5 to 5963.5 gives 0.62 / 29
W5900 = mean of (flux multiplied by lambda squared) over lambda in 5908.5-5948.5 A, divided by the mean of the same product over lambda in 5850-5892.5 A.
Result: 1.1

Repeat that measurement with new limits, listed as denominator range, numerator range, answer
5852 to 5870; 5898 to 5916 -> 0.98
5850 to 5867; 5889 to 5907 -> 0.89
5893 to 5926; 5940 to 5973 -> 1.06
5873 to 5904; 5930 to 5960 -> 1.11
